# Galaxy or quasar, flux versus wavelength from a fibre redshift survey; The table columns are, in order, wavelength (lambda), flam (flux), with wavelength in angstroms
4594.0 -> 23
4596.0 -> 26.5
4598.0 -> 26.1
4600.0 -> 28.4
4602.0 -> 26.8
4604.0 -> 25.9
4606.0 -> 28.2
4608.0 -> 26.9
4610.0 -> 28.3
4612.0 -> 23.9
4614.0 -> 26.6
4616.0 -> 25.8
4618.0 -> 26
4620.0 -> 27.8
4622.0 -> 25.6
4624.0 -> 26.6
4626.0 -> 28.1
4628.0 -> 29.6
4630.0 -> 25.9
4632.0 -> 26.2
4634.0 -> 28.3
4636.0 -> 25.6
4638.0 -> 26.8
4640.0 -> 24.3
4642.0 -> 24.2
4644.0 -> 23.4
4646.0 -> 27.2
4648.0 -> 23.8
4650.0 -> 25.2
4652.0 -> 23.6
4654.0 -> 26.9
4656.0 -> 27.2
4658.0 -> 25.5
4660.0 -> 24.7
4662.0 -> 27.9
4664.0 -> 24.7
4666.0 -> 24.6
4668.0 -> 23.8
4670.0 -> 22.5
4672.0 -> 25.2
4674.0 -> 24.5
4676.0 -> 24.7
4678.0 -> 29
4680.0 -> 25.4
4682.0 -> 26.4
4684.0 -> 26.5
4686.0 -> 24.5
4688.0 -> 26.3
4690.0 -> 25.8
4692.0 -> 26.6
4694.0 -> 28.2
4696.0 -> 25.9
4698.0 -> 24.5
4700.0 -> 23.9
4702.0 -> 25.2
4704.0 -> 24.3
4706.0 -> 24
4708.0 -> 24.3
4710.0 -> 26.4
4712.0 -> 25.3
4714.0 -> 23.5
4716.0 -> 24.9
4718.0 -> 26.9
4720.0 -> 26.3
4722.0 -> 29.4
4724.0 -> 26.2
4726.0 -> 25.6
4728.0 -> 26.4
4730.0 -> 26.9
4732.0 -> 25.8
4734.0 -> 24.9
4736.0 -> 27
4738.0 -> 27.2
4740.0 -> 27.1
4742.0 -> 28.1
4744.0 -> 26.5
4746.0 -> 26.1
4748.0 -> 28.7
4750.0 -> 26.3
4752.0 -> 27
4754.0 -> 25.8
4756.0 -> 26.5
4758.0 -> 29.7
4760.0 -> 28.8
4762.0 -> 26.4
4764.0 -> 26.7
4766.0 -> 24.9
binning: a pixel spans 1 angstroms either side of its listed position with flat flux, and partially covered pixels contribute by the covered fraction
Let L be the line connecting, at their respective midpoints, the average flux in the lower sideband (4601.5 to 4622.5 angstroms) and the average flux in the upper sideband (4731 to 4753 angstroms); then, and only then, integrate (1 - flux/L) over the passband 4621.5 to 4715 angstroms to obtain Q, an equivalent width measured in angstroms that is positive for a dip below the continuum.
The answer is 3.7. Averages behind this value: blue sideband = 26.5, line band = 25.6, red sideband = 26.8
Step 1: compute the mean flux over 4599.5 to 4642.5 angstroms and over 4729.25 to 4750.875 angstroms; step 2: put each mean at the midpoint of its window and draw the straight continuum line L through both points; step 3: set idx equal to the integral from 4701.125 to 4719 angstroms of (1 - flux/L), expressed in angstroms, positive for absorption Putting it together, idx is 1.2 angstroms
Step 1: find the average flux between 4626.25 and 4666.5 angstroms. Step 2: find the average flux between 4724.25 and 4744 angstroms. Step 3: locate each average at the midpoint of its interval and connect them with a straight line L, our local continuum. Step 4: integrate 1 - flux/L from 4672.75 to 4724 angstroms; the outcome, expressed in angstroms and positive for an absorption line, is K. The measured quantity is 1.1 angstroms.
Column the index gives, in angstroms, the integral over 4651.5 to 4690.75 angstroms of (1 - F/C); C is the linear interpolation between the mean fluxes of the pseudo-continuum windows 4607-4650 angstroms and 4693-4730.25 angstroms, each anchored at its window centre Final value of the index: 0.64 angstroms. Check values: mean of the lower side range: 26.2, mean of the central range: 25.5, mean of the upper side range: 25.7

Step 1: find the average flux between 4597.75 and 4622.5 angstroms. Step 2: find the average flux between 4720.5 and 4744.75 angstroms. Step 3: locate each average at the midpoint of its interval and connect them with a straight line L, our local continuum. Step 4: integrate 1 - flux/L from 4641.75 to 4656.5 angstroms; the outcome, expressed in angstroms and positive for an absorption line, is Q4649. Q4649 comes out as 0.8 angstroms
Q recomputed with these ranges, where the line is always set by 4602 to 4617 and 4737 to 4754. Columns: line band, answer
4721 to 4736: 0.3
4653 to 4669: 0.6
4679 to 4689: 0.4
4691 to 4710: 1.1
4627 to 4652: 0.8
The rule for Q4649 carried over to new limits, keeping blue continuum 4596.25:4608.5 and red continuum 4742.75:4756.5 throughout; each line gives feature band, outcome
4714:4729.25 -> 0.3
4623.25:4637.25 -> -0.1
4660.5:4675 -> 1.2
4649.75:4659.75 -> 0.5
